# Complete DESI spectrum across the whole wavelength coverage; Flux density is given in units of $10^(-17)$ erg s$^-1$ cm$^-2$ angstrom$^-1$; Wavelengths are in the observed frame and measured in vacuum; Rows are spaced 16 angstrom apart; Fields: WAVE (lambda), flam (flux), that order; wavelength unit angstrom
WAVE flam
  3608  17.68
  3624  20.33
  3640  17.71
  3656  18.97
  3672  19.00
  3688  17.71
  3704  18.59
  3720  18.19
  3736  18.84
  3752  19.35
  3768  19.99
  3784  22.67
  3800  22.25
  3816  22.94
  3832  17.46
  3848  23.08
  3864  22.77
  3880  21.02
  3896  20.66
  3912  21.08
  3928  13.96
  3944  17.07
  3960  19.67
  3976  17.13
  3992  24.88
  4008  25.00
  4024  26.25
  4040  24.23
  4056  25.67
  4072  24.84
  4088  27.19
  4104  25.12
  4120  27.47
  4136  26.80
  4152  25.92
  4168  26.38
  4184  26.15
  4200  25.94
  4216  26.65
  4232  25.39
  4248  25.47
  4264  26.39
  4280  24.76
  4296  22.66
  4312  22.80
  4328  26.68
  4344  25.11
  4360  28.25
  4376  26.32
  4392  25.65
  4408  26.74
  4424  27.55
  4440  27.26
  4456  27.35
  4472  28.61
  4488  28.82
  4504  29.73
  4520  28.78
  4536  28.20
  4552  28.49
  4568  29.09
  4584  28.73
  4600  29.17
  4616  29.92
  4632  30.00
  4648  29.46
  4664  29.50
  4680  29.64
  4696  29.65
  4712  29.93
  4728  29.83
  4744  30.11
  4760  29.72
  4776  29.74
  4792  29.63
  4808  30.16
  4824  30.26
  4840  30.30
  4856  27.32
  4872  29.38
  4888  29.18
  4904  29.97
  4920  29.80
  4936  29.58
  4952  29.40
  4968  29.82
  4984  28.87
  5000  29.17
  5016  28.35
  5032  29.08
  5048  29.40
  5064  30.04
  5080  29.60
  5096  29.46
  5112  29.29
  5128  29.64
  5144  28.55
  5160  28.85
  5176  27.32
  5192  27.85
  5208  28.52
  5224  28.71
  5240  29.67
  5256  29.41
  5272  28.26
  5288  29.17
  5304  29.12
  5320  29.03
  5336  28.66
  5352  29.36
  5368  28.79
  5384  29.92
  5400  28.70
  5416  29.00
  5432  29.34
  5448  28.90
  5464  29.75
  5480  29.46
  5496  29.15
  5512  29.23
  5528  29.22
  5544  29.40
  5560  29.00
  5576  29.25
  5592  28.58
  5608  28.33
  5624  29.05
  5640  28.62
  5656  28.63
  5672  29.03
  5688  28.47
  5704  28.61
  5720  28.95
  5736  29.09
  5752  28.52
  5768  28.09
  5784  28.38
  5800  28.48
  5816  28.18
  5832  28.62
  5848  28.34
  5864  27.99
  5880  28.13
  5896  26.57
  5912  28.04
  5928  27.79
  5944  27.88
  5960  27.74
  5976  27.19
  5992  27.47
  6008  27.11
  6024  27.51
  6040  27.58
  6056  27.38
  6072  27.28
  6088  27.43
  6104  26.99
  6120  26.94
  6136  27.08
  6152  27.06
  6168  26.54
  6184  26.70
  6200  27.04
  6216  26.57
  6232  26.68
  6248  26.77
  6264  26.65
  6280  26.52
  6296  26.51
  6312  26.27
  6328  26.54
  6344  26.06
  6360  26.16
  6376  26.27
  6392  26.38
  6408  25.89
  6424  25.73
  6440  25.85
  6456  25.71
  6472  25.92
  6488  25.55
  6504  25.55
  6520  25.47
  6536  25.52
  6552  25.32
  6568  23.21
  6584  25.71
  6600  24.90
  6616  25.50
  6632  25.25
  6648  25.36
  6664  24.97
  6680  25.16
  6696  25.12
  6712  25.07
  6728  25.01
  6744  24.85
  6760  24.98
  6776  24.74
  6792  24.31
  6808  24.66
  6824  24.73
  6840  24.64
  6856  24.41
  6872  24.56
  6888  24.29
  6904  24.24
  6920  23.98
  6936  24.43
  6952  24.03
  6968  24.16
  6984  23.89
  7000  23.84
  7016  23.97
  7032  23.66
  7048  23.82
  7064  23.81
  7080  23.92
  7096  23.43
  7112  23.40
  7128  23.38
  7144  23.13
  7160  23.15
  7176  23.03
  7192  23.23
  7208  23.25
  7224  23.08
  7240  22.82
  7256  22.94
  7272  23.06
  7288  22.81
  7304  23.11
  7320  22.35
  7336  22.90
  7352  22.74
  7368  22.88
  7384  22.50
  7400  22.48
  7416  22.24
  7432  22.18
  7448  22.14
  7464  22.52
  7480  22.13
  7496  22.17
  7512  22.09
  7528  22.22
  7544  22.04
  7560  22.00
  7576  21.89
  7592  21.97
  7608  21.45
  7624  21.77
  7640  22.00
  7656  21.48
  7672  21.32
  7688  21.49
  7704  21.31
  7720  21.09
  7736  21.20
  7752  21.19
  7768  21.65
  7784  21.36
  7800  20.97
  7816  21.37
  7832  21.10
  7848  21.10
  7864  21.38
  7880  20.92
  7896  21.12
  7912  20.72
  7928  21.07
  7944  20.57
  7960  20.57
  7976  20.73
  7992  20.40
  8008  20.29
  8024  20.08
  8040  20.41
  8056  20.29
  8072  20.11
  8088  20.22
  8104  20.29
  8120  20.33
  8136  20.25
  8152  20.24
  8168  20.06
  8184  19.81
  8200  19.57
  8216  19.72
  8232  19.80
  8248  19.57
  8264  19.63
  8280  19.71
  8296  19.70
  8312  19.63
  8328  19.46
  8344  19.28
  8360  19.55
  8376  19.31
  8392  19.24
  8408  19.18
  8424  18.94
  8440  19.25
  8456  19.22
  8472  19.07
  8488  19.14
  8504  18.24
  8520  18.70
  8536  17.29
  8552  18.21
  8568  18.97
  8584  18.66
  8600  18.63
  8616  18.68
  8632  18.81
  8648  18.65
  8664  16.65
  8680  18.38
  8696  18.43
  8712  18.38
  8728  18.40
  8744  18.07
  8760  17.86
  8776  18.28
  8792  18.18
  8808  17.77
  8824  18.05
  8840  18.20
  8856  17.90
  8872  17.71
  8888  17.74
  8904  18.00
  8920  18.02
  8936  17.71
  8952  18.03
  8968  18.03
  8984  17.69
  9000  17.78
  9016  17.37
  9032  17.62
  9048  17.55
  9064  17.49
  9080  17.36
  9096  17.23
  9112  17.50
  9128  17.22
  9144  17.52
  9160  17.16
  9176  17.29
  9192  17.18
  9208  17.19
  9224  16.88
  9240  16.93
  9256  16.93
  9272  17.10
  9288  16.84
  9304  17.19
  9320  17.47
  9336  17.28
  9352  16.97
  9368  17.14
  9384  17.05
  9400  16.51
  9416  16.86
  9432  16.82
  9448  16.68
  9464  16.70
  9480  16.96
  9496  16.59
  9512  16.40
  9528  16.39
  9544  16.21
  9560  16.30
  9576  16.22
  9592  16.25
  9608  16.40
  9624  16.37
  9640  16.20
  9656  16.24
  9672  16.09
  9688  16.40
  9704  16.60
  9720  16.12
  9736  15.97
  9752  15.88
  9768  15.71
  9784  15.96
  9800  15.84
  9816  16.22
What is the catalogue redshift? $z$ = 0.00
